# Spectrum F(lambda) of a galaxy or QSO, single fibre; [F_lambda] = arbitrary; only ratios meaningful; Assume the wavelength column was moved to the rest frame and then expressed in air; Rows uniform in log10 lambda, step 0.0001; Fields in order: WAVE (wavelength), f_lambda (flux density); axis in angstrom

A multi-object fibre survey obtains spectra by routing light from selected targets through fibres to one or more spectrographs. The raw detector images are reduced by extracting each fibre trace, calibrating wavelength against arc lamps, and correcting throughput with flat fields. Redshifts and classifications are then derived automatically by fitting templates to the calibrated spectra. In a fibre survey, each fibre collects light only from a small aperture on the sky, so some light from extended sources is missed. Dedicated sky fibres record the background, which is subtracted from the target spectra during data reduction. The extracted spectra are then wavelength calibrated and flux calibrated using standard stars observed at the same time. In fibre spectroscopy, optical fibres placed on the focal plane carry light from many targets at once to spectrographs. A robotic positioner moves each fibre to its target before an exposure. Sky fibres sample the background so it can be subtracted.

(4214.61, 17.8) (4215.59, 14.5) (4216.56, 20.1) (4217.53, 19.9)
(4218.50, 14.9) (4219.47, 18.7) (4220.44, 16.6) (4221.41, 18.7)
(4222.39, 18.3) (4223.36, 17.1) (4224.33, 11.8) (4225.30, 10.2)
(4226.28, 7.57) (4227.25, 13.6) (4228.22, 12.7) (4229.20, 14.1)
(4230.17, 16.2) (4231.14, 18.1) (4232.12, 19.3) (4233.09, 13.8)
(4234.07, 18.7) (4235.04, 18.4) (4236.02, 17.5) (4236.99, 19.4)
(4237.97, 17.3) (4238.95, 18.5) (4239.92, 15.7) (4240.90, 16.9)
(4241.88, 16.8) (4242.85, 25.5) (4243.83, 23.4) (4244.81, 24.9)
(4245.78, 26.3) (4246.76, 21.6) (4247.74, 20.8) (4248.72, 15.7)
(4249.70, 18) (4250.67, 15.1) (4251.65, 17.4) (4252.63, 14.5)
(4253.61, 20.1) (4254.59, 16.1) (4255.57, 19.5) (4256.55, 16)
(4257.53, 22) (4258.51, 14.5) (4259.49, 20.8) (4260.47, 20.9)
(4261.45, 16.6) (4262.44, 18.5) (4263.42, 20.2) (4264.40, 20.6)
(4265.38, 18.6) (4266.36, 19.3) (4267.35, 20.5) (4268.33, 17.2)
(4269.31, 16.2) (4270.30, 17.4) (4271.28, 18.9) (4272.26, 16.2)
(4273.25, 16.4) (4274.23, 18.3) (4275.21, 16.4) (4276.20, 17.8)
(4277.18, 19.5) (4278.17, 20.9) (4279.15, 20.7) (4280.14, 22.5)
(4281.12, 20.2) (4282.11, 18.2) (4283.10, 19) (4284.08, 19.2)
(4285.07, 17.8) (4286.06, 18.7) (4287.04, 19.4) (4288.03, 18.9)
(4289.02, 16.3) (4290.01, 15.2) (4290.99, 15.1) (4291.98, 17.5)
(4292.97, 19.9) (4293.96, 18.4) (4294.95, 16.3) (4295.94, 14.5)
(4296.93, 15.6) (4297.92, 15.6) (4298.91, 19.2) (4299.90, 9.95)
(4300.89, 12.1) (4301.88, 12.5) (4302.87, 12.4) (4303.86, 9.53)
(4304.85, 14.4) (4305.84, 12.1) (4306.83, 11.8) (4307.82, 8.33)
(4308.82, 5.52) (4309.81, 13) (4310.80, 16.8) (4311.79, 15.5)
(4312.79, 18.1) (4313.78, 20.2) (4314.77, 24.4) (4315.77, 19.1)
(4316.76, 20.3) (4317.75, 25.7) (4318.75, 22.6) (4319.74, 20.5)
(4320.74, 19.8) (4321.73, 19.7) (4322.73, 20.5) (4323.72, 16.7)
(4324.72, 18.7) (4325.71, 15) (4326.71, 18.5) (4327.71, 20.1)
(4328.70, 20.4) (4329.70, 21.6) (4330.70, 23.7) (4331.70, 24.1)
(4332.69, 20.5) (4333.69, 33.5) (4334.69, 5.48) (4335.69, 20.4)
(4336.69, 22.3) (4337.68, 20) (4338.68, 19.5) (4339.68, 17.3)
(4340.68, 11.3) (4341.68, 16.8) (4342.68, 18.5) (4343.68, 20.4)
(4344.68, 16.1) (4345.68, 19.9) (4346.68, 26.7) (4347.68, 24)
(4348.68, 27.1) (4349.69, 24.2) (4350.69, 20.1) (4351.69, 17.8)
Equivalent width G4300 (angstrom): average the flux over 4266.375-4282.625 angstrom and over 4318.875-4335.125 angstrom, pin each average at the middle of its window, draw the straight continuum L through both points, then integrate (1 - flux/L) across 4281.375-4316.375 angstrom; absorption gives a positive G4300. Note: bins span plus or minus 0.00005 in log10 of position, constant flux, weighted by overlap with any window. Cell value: 6.32 angstrom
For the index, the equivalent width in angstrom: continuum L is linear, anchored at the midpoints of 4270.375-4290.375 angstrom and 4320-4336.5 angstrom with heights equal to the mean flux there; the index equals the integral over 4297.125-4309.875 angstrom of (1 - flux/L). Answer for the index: 4.7 angstrom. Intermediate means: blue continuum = 18.5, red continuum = 20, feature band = 12.1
